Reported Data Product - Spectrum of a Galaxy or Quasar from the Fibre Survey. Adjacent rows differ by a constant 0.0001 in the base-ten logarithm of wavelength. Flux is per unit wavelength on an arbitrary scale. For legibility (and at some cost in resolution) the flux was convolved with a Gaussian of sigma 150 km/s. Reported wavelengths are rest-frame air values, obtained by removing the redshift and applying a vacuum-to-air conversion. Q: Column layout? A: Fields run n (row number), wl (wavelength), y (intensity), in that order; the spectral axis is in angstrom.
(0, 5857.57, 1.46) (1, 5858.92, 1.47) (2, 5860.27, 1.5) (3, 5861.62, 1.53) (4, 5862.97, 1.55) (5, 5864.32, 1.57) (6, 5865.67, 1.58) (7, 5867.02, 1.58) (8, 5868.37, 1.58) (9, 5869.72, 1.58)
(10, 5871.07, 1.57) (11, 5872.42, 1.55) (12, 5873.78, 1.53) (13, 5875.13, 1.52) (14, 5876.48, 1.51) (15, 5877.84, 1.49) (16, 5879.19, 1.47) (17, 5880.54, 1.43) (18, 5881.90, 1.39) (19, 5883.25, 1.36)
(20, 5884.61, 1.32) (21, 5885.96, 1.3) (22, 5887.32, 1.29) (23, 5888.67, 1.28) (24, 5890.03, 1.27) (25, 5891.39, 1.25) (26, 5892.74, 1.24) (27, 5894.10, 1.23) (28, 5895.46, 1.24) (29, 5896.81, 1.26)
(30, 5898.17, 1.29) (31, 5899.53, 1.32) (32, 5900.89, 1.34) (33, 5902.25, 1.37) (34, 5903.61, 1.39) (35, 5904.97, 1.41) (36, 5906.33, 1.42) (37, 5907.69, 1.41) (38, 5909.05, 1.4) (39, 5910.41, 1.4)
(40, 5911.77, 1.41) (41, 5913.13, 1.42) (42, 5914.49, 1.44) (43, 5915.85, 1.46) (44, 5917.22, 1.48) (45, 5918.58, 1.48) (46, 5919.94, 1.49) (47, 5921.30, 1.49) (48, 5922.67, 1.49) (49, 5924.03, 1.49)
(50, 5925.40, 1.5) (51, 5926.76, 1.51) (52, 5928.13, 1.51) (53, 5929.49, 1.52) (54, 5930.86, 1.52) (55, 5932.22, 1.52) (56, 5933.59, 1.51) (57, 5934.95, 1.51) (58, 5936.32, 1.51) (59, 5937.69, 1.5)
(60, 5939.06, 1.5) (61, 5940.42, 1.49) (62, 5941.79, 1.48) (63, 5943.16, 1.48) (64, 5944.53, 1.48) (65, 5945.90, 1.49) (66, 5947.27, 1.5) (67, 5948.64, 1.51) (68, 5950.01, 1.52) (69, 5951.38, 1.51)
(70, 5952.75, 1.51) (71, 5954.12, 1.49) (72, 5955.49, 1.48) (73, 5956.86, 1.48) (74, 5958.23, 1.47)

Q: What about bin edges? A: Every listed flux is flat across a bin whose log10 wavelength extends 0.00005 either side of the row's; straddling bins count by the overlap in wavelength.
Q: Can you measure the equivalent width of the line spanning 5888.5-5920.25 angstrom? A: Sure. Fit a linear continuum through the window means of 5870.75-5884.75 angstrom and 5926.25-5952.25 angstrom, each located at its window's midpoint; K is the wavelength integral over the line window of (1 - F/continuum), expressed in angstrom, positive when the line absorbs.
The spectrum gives 2.6 angstrom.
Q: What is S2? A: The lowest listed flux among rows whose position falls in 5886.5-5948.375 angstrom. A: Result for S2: 1.23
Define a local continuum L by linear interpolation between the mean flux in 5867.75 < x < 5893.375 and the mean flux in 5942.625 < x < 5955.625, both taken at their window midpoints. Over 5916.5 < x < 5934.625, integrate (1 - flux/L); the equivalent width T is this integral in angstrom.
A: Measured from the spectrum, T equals -0.4 angstrom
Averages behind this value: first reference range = 1.42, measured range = 1.5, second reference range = 1.5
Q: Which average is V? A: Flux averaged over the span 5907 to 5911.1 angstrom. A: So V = 1.4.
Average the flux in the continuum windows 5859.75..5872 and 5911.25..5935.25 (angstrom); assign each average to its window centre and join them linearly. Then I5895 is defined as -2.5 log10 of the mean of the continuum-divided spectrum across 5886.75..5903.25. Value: 0.19 mag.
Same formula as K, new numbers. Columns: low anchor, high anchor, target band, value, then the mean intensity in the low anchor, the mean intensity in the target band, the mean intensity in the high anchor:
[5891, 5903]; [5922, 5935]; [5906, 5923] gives -0.4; 1.28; 1.45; 1.51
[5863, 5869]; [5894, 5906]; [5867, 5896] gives 1.2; 1.58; 1.4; 1.32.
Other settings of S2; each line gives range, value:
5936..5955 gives 1.48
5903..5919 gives 1.39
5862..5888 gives 1.29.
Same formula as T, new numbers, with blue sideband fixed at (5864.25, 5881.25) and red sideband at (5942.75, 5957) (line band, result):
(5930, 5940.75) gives -0.03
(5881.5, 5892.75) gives 1.66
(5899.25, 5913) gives 1.15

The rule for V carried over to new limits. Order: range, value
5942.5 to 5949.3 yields 1.49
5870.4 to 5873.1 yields 1.56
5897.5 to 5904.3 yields 1.34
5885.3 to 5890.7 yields 1.28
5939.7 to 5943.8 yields 1.48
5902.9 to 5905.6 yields 1.4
